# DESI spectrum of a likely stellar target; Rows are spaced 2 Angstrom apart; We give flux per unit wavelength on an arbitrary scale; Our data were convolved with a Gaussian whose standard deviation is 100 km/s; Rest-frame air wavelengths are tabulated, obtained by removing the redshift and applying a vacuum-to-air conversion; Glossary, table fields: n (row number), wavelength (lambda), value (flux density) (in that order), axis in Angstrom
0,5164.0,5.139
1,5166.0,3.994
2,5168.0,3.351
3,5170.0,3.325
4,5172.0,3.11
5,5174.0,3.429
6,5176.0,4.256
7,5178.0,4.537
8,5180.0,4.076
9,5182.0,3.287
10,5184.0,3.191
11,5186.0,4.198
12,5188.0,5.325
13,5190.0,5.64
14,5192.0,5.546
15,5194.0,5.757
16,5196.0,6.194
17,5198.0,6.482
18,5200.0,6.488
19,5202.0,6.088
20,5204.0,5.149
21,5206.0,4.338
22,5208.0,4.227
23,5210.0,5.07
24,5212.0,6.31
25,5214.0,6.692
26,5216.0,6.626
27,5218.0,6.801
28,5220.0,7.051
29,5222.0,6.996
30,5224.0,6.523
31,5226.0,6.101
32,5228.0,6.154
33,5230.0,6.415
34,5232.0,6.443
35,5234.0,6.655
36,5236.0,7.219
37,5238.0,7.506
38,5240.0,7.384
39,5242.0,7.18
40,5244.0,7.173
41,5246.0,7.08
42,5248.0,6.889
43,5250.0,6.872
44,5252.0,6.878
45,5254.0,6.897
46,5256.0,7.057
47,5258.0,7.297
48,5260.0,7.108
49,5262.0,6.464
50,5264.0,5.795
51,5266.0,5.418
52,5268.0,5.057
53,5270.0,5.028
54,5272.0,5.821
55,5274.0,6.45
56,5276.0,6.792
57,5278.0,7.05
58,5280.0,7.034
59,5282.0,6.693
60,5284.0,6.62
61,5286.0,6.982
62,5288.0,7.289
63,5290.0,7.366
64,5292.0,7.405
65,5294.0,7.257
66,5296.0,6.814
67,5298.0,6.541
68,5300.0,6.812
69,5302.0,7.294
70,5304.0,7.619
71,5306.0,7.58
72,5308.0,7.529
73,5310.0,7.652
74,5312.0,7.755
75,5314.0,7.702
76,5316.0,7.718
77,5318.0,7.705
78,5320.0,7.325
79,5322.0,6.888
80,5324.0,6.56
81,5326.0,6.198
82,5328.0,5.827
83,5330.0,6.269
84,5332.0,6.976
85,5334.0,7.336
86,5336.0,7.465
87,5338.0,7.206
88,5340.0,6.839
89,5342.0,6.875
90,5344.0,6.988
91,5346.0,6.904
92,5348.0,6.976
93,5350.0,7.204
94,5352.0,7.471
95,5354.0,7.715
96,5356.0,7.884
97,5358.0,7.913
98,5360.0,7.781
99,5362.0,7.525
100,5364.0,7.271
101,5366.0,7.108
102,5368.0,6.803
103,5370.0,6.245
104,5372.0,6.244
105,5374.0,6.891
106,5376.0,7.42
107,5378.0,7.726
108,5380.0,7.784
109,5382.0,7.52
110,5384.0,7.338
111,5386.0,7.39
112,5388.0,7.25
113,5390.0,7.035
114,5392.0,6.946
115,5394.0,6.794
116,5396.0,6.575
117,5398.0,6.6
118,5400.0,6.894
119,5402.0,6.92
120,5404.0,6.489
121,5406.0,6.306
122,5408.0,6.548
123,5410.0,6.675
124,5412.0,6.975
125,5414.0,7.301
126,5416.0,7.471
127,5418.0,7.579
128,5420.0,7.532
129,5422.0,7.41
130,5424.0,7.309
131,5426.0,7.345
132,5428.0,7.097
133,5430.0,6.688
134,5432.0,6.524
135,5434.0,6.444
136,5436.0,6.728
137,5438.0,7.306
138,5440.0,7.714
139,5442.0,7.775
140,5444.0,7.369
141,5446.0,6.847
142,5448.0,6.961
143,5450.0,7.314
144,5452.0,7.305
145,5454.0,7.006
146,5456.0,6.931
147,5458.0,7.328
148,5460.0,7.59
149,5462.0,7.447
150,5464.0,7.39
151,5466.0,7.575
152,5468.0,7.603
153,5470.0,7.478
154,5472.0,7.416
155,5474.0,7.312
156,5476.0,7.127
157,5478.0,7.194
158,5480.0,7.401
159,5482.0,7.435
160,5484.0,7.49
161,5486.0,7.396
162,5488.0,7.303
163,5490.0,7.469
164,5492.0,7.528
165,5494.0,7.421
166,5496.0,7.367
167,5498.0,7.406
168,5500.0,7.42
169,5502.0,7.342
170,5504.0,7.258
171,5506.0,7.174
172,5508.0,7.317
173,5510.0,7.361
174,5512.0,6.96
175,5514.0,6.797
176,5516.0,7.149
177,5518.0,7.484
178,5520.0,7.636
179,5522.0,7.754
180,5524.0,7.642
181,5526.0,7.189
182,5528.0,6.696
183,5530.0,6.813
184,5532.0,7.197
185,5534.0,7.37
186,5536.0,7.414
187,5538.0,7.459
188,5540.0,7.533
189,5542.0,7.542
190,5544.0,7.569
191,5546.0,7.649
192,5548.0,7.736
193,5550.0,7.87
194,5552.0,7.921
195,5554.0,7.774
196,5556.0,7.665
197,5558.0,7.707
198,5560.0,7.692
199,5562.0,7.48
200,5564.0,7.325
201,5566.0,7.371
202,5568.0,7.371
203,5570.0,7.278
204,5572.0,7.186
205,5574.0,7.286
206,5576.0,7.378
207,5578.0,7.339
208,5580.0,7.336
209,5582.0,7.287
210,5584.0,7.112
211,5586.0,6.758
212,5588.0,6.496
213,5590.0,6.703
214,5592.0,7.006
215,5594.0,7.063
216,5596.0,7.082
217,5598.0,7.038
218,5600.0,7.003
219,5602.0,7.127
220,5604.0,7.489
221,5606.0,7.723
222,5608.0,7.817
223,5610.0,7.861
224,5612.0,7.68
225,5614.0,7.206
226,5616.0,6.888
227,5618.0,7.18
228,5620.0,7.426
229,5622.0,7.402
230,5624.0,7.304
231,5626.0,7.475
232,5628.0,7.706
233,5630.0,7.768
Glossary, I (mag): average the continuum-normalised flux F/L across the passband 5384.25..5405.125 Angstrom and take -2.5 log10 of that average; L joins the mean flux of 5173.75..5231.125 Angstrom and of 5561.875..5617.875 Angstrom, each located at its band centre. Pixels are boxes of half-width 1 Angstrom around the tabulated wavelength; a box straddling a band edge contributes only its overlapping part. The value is -0.09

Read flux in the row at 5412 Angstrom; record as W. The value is 6.975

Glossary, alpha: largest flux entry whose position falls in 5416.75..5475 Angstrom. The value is 7.775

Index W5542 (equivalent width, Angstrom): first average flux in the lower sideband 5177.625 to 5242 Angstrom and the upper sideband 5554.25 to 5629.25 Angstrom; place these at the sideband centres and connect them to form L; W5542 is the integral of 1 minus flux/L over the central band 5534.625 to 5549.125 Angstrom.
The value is -0.9 Angstrom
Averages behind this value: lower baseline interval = 5.86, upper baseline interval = 7.31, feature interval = 7.56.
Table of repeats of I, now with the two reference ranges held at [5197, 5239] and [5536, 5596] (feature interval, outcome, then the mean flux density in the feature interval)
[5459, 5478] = -0.055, 7.42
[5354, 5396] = -0.075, 7.24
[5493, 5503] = -0.036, 7.39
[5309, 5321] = -0.165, 7.64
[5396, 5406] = 0.028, 6.67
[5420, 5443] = -0.031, 7.14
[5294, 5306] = -0.090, 7.08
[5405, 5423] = -0.032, 7.09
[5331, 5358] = -0.091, 7.24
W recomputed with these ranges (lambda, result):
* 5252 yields 6.878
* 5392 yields 6.946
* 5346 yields 6.904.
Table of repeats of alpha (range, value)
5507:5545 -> 7.754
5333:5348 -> 7.465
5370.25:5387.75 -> 7.784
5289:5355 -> 7.755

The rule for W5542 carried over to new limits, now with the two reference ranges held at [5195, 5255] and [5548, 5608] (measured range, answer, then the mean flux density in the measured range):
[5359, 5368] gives -0.7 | 7.35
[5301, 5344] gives -2.9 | 7.15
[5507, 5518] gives 0.0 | 7.15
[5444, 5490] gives -1.7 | 7.32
